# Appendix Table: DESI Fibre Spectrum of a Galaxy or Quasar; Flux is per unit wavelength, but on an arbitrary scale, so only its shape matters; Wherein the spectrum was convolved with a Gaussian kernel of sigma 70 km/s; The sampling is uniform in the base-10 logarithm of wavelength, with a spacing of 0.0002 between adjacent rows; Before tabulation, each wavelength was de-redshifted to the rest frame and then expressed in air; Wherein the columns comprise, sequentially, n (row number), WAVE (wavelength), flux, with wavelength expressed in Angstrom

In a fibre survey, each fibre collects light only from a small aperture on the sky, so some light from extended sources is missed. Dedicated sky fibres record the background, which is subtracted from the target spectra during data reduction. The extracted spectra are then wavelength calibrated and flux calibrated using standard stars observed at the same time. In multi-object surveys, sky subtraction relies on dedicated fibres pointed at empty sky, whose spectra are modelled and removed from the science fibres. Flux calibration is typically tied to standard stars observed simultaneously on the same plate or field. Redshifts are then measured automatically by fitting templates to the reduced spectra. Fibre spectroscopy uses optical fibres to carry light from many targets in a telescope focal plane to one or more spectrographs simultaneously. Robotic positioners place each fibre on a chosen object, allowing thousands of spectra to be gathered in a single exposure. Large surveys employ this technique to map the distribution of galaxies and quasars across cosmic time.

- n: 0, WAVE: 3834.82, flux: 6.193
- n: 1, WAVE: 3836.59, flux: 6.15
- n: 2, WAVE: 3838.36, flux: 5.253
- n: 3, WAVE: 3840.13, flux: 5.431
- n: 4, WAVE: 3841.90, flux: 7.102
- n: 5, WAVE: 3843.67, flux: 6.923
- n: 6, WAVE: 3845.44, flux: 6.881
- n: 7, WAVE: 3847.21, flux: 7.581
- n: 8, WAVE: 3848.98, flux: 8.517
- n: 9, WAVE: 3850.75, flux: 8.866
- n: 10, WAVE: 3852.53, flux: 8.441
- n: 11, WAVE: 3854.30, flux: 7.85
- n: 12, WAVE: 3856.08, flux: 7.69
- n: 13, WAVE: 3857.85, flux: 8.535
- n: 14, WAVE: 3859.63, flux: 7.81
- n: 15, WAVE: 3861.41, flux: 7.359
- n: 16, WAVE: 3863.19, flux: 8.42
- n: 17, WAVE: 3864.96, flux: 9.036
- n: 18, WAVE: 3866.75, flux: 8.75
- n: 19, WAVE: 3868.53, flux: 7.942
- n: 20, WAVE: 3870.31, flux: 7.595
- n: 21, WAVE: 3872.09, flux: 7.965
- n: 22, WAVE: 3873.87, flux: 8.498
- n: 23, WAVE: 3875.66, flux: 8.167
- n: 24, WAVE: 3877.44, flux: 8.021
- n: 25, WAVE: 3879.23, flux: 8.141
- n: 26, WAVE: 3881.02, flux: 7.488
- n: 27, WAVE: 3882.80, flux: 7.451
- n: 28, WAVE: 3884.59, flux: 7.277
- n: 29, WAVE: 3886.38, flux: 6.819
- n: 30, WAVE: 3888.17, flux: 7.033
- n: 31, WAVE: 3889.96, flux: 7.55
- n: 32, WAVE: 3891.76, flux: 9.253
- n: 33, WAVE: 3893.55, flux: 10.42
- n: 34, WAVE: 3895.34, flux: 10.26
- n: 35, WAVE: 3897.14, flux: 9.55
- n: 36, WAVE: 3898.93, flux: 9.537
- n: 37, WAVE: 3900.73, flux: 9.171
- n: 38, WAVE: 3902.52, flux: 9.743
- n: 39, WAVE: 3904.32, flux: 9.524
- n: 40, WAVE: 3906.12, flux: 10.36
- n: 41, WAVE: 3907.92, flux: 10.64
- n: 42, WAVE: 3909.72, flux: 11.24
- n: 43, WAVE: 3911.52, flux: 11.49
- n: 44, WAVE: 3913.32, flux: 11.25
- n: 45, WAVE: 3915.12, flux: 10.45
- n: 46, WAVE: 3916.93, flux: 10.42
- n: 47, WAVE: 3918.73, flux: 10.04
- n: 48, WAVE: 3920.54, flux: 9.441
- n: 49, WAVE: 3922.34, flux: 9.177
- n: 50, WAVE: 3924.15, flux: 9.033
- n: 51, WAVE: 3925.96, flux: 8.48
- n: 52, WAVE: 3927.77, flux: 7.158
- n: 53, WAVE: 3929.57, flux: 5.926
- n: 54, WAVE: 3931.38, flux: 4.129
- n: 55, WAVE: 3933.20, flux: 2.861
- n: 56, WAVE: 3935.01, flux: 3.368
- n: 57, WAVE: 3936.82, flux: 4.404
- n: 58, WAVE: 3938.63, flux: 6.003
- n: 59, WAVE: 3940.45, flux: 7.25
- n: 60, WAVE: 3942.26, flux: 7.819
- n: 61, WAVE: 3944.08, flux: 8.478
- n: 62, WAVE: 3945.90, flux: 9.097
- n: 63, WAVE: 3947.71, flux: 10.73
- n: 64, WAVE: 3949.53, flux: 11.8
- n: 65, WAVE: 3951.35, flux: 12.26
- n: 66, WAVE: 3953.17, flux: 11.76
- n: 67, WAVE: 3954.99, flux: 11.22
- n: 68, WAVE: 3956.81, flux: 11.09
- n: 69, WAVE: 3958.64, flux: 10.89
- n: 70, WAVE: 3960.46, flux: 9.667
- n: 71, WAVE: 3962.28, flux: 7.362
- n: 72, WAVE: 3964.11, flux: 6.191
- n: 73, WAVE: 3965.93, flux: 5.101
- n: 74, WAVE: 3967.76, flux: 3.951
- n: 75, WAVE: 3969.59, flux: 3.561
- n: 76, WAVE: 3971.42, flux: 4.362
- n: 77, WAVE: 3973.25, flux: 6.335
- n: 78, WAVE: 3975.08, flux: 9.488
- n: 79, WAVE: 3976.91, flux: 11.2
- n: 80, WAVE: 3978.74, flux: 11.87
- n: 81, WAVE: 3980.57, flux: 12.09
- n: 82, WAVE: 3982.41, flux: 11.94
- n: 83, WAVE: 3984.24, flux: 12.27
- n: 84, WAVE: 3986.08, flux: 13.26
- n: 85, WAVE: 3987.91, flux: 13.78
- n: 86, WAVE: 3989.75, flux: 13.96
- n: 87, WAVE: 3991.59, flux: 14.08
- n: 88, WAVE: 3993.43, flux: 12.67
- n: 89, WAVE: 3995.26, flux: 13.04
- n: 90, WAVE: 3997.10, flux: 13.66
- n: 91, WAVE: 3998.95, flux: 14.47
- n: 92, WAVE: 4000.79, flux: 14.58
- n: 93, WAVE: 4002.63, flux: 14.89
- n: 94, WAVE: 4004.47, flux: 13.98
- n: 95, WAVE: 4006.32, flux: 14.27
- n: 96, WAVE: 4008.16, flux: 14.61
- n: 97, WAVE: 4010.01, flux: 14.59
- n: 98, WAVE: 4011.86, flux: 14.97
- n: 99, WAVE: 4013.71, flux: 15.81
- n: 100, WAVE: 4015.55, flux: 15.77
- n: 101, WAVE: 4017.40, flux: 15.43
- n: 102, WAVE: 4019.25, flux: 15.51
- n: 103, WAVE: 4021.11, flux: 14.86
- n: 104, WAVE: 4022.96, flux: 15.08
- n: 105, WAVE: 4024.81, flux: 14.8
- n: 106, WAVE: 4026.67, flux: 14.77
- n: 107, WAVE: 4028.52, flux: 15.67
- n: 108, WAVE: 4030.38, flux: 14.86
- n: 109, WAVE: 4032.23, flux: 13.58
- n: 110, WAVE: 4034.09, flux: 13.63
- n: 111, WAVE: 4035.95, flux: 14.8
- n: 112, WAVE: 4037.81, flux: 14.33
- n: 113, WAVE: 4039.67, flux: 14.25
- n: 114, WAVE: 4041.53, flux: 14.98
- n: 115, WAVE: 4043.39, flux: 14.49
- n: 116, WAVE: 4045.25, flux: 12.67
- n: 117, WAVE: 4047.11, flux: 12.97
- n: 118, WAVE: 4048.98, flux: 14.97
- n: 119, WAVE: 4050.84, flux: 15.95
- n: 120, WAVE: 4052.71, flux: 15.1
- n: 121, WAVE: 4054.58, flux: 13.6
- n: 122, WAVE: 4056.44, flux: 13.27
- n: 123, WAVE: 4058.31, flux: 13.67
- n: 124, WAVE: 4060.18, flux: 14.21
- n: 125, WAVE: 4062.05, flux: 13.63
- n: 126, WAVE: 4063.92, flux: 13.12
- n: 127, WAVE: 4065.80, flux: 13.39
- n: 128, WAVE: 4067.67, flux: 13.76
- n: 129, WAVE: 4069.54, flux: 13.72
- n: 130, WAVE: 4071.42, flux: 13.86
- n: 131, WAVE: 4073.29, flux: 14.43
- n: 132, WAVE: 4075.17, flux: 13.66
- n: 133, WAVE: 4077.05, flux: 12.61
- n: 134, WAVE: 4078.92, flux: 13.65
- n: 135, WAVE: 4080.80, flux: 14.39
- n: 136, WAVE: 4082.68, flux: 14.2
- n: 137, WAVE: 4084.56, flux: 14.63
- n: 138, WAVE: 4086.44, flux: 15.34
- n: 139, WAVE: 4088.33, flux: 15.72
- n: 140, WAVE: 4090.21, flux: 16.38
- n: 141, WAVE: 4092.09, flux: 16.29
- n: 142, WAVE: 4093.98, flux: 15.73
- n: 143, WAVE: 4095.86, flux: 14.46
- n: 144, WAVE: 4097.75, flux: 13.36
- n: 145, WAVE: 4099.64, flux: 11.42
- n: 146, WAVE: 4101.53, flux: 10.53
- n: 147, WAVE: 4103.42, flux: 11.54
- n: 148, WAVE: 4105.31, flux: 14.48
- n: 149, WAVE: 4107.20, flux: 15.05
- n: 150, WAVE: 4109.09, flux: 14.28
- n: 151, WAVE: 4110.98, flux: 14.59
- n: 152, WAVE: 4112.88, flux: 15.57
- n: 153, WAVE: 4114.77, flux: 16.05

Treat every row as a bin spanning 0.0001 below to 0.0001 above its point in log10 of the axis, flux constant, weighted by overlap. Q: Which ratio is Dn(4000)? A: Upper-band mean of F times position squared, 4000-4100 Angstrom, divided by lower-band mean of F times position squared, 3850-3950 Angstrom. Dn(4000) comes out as 1.85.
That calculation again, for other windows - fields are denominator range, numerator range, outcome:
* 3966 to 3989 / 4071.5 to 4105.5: 1.58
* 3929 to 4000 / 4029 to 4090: 1.58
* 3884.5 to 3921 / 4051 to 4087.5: 1.57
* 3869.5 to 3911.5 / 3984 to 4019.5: 1.71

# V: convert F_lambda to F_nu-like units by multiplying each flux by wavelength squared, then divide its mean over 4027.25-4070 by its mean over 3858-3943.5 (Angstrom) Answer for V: 1.84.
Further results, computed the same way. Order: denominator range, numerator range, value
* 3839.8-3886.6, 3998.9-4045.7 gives 2.03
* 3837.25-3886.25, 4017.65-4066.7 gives 2.03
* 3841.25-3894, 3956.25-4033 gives 1.65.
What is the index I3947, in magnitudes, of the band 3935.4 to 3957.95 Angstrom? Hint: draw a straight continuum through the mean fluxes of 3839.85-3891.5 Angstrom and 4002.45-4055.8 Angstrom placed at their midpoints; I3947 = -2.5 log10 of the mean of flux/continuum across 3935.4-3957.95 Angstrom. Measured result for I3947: 0.219 mag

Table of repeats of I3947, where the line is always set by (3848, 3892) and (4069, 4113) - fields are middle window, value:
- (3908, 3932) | 0.016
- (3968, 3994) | 0.056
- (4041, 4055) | -0.112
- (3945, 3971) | 0.177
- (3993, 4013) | -0.212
